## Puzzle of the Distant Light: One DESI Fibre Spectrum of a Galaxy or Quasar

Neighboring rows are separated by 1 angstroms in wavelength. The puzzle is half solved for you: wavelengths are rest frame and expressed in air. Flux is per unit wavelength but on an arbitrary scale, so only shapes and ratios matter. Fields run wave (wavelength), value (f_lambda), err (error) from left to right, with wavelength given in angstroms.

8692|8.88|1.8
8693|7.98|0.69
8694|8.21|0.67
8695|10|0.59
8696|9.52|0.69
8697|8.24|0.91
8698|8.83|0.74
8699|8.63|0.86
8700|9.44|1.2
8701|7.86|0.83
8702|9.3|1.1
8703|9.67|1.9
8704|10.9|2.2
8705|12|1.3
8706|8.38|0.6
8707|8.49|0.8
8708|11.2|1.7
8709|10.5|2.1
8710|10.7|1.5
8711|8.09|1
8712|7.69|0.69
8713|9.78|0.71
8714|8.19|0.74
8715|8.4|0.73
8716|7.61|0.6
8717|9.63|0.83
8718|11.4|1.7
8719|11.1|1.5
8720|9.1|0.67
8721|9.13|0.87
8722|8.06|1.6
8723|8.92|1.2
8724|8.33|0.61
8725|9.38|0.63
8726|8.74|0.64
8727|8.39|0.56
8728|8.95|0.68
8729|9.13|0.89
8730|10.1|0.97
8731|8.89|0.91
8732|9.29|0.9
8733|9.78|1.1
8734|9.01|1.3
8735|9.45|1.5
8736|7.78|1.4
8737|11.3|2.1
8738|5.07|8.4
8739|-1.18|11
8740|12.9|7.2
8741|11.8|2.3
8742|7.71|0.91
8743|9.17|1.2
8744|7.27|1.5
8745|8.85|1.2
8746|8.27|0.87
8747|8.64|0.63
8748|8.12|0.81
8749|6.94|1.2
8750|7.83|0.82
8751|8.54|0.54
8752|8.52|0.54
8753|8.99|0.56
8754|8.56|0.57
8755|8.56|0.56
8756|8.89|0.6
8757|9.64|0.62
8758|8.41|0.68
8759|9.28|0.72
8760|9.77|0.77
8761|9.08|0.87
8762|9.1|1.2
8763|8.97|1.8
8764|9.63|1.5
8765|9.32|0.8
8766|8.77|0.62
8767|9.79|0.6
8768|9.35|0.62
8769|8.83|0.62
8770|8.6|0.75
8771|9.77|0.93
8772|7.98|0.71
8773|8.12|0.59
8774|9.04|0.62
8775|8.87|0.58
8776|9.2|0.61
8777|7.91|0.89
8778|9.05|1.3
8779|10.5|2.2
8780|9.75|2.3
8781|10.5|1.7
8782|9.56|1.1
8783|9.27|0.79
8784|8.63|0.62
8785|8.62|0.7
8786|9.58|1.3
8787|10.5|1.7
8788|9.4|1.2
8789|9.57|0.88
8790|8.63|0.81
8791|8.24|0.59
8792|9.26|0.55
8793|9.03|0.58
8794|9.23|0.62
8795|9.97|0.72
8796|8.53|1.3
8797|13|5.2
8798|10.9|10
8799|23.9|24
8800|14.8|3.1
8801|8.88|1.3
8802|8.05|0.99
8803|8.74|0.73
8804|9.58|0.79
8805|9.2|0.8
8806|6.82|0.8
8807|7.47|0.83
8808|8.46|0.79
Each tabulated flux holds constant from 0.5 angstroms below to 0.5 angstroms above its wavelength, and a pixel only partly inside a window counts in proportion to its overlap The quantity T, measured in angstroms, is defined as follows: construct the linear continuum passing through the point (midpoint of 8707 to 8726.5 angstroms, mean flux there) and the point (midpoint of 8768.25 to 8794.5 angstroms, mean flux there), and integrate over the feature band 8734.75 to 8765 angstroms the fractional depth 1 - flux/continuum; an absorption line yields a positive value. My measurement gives 2.2 angstroms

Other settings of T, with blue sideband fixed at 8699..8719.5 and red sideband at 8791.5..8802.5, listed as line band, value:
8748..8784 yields 5.9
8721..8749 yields 4.1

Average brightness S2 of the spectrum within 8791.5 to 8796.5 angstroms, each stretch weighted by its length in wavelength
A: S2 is 9.2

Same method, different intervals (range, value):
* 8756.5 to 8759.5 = 9.11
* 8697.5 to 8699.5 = 8.73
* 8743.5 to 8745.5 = 8.06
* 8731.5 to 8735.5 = 9.38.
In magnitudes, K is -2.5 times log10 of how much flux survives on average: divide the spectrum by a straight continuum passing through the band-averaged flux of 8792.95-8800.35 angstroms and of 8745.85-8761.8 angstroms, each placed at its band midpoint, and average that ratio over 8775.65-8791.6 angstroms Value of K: 0.217 mag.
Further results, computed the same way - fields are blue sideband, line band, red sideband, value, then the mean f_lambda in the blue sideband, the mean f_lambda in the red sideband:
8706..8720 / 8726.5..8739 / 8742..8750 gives 0.02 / 9.39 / 8.13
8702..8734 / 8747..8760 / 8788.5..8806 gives 0.15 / 9.35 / 10.5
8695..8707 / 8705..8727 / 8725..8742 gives -0.02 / 9.33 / 8.7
